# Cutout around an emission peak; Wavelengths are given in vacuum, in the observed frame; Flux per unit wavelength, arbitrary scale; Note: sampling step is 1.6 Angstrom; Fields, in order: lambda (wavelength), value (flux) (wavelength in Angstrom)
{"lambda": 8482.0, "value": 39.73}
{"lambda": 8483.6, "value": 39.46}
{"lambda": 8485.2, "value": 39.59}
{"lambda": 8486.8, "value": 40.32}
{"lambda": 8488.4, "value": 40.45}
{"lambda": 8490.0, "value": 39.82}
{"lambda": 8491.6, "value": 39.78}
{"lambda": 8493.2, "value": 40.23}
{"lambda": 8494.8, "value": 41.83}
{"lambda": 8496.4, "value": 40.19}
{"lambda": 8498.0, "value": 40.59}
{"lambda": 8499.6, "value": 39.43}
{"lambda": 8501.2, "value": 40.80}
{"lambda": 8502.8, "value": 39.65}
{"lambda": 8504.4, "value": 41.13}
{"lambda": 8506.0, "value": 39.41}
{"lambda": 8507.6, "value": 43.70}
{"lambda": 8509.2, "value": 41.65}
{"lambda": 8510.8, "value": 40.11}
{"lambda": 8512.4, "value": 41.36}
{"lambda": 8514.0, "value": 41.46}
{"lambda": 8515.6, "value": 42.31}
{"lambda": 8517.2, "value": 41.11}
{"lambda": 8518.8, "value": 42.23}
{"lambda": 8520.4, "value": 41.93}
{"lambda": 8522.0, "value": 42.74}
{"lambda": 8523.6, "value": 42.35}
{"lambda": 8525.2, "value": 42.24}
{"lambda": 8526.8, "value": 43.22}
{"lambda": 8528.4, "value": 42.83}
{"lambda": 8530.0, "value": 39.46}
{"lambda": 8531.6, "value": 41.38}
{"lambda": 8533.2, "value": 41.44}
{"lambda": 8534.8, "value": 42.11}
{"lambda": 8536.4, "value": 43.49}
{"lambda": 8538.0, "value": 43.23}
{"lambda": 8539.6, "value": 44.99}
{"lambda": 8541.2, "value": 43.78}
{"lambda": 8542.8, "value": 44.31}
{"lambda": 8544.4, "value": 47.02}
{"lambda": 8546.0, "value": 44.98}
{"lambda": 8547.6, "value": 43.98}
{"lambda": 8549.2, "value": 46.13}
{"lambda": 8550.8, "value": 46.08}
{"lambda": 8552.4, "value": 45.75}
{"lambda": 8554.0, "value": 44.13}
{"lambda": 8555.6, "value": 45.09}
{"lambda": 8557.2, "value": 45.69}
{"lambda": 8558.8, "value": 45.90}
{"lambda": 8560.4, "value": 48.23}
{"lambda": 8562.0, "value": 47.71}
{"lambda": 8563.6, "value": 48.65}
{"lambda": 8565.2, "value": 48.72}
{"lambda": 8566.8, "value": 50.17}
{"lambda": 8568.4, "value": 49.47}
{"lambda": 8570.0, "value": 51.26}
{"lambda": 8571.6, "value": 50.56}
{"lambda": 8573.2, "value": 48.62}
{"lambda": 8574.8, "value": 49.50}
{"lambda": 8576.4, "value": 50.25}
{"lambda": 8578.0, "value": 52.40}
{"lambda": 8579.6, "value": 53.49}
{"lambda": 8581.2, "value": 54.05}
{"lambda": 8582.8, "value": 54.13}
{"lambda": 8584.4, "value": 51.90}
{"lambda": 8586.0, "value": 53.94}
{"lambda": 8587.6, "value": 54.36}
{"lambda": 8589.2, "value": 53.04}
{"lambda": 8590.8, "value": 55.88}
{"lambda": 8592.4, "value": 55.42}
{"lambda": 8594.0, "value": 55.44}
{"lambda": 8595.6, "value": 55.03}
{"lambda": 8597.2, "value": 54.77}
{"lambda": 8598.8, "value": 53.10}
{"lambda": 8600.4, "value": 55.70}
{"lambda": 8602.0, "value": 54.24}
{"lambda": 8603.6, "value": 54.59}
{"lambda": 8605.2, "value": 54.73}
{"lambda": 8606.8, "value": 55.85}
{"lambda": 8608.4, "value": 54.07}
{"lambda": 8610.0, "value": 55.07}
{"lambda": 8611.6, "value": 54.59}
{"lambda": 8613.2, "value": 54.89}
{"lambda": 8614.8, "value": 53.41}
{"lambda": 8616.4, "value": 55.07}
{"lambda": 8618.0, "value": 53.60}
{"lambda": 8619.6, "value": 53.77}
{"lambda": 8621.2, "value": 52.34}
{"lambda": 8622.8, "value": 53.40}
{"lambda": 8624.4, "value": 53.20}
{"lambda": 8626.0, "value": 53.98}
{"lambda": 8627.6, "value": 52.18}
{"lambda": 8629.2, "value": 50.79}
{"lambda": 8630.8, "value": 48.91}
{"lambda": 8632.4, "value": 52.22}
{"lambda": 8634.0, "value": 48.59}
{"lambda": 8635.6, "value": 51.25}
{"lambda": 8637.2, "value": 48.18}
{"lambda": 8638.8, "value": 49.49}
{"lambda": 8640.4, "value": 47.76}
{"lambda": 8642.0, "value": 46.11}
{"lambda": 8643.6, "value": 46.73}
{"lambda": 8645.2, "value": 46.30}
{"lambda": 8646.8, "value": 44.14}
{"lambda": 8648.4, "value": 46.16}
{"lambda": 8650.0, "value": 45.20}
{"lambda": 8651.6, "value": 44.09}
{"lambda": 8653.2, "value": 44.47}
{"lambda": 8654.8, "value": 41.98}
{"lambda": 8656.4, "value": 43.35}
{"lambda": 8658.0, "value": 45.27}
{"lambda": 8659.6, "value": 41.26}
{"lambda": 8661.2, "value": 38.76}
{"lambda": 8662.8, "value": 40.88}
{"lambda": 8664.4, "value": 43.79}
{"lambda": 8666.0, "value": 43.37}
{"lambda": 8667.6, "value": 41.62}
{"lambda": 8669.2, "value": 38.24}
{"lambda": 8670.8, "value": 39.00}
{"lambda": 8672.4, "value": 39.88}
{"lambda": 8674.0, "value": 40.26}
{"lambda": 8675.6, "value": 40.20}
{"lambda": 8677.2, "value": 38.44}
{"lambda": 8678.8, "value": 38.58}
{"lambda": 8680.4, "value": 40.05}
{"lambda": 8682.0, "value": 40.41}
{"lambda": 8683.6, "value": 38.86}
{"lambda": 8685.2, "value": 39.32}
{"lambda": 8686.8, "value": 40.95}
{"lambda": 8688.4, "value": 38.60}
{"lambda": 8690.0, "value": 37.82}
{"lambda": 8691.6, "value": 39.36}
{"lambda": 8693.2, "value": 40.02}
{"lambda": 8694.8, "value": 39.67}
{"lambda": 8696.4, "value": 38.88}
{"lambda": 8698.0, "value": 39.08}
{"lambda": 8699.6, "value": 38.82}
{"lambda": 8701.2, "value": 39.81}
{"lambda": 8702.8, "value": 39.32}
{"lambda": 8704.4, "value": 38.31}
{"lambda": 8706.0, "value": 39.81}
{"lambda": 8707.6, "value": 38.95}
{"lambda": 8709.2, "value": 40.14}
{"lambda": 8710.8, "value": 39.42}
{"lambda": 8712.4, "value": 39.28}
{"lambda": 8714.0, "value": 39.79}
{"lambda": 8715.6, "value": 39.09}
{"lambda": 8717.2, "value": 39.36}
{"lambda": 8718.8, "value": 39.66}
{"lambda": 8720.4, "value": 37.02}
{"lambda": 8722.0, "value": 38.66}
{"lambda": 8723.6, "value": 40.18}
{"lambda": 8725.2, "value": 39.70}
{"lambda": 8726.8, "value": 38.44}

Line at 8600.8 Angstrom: Mg II 2798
